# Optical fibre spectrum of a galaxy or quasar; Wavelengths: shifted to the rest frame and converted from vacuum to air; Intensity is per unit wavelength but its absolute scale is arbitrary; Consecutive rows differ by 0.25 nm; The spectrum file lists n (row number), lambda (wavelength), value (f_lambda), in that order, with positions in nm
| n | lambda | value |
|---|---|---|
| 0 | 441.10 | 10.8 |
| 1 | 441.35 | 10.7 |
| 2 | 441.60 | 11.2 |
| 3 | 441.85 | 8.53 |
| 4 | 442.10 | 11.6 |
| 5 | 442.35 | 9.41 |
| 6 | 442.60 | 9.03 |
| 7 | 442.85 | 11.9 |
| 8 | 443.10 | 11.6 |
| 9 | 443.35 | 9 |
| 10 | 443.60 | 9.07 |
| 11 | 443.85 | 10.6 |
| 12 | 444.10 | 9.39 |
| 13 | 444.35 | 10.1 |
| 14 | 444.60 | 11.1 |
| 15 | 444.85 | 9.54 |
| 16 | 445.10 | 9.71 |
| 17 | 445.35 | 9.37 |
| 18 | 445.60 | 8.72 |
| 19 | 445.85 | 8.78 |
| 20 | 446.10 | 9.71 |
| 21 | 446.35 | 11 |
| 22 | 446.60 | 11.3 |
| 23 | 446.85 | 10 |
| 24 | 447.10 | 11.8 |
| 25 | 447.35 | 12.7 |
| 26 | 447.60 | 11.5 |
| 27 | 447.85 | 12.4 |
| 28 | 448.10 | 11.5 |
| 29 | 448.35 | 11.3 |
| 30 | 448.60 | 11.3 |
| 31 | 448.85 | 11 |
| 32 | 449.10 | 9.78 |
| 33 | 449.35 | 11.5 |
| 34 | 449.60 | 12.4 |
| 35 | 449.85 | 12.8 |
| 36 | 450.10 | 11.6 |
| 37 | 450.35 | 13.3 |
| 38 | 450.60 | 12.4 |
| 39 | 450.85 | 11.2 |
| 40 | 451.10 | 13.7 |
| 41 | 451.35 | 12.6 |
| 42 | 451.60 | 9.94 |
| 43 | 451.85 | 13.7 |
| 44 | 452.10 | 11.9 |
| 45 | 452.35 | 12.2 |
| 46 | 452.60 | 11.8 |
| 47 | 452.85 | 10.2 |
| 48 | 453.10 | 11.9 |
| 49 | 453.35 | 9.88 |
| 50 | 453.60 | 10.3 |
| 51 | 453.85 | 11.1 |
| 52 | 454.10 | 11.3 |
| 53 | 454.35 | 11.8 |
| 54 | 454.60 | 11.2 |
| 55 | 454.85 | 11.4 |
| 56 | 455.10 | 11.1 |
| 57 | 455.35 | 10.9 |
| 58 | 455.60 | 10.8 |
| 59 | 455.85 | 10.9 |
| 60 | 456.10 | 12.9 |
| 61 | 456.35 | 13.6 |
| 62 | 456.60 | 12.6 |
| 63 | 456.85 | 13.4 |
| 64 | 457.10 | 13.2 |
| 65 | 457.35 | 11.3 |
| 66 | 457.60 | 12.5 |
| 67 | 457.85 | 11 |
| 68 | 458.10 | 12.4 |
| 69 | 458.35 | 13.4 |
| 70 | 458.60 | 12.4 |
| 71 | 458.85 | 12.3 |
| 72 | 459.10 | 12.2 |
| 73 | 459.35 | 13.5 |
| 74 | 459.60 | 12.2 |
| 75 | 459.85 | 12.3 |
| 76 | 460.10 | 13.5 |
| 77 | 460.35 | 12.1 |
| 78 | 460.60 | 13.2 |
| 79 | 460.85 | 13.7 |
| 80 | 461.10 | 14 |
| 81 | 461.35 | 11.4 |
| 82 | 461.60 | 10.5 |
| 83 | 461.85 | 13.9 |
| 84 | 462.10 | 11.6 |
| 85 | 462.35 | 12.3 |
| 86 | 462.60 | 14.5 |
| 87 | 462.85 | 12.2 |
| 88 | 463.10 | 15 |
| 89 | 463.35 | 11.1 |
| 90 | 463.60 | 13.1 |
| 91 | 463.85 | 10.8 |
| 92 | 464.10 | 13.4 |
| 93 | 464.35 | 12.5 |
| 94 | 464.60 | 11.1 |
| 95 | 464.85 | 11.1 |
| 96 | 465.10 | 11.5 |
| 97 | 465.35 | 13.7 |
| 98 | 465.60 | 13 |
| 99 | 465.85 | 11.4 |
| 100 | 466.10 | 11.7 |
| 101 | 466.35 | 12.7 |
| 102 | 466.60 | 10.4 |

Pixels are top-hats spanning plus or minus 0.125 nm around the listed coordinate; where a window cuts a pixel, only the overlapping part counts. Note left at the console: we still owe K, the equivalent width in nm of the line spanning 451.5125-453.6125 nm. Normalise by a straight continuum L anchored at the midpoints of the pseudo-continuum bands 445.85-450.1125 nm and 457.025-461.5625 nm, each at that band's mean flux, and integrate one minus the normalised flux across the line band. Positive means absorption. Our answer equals 0.07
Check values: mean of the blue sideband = 11.3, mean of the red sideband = 12.5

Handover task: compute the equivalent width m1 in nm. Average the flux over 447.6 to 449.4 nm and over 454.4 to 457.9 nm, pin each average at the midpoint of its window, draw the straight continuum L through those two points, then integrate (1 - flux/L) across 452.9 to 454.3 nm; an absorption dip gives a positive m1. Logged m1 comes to 0.10 nm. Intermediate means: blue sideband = 11.3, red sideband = 11.9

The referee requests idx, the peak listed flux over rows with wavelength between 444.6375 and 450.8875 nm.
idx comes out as 13.3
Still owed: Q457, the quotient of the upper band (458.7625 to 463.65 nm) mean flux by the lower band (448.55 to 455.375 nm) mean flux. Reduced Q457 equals 1.10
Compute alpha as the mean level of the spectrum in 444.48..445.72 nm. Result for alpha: 9.69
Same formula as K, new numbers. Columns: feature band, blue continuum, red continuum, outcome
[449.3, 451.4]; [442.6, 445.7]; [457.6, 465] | -0.29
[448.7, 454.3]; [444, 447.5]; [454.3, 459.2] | -0.24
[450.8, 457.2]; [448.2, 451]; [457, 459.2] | 0.14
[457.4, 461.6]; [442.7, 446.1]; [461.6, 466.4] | -0.26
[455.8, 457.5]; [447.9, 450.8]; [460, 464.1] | -0.05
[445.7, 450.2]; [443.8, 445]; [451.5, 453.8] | -0.25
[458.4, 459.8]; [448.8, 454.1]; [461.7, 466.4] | -0.05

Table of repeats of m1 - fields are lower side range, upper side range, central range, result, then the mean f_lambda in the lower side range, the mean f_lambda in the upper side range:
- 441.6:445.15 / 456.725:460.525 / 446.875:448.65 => -0.151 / 10.1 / 12.5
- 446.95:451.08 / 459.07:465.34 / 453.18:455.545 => 0.215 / 11.8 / 12.5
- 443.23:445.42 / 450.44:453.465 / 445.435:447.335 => 0.004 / 9.78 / 11.8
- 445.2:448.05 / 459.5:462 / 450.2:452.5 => -0.197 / 10.7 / 12.7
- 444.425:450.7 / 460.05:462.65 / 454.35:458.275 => 0.049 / 11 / 12.7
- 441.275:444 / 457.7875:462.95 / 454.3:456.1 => 0.101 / 10.2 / 12.6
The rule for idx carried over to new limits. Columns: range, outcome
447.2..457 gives 13.7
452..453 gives 12.2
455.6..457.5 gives 13.6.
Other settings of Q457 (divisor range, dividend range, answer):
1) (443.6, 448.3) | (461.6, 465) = 1.19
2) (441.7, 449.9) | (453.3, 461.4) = 1.15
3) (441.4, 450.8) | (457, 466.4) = 1.16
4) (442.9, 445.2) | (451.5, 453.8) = 1.12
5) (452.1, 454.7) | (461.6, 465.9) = 1.11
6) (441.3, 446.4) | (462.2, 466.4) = 1.24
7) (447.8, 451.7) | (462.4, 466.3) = 1.05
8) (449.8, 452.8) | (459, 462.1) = 1.04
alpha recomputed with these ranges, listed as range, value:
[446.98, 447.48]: 12.2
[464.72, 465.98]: 12.1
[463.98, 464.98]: 12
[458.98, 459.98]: 12.6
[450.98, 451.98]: 12.5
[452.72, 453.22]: 11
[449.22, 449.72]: 11.9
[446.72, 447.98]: 11.7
